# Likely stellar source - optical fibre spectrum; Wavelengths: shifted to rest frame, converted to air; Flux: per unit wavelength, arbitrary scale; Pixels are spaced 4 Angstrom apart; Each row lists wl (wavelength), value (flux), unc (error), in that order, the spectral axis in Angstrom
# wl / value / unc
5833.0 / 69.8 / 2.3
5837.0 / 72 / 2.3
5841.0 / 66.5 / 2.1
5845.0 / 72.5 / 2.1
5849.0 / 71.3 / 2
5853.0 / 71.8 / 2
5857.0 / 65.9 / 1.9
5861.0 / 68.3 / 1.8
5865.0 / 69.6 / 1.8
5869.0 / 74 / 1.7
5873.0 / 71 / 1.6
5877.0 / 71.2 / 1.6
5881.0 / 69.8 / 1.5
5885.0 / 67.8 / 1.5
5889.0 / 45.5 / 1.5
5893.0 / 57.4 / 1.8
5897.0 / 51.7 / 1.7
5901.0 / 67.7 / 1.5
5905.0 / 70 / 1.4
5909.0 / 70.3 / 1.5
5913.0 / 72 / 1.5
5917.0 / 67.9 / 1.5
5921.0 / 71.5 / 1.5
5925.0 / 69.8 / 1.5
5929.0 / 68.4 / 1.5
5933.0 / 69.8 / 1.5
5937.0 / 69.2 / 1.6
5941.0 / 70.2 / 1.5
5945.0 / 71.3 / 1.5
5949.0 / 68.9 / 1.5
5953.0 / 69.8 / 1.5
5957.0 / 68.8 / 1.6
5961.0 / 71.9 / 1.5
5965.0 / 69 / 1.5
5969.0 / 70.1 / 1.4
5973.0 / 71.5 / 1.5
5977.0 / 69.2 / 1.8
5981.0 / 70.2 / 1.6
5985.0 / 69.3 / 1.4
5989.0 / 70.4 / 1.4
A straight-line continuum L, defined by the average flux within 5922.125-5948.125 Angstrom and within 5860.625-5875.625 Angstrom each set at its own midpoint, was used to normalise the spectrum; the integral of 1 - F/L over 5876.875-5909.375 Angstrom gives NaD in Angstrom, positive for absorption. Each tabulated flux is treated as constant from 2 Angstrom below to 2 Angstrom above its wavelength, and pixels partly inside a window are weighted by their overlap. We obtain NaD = 3.62 Angstrom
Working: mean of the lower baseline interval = 71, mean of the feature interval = 62.7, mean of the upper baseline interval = 69.8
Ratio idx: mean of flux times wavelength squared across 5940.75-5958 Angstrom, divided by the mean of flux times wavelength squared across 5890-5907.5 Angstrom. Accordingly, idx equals 1.16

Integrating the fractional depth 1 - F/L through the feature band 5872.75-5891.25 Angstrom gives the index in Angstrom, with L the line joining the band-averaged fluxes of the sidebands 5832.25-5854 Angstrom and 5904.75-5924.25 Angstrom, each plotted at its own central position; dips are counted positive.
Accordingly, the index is 1.60 Angstrom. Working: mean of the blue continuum 70.6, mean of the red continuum 70.3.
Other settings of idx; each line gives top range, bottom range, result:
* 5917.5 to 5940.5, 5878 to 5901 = 1.18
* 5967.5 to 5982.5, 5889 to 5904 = 1.25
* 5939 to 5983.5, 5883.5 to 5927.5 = 1.10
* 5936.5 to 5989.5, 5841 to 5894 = 1.07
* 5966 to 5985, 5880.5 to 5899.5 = 1.25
